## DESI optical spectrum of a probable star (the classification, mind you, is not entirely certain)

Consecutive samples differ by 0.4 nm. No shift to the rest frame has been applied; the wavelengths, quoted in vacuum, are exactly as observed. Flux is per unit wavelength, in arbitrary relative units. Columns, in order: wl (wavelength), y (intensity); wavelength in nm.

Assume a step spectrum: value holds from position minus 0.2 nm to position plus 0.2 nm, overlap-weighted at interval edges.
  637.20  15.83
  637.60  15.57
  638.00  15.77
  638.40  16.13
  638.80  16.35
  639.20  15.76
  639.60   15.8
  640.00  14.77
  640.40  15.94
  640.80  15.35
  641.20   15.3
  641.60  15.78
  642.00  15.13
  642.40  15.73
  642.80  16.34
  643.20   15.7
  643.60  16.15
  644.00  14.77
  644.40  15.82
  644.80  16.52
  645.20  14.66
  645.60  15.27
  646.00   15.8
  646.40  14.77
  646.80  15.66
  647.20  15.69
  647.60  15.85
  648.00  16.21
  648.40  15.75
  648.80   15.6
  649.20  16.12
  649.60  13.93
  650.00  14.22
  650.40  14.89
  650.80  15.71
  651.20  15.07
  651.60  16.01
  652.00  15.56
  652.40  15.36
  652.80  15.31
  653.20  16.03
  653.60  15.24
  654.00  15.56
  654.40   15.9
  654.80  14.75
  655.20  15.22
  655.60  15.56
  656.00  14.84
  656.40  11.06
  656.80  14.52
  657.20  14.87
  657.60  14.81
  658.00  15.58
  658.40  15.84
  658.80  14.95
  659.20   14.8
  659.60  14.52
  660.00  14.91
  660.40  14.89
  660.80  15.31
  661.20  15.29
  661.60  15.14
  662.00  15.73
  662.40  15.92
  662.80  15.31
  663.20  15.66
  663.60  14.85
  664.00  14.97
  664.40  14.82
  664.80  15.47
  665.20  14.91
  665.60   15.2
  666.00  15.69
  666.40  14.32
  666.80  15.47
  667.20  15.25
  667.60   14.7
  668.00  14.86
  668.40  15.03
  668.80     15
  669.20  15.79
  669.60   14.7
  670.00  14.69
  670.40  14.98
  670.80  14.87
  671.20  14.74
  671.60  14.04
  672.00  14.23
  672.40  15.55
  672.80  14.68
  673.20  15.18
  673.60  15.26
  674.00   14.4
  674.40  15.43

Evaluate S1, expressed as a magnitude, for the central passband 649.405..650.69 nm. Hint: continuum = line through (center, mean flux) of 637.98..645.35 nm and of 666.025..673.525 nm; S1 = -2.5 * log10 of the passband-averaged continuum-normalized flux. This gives 0.07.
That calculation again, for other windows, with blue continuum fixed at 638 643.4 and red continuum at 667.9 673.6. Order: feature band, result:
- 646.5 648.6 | -0.02 mag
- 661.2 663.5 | -0.03 mag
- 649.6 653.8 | 0.01 mag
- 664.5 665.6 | -0.01 mag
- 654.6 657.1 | 0.07 mag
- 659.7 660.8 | 0.02 mag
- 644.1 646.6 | 0.01 mag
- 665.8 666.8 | -0.01 mag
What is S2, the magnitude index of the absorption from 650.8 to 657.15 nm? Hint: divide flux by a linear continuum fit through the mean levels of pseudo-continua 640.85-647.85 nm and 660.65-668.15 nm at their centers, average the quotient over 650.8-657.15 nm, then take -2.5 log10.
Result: 0.02 mag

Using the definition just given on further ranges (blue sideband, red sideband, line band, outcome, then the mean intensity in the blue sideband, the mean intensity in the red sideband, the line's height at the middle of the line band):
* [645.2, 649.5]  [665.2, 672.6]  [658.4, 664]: 0.00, 15.6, 14.9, 15.2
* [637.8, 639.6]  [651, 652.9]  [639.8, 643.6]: 0.02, 16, 15.5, 15.9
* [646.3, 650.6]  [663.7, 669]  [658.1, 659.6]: 0.00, 15.3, 15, 15.2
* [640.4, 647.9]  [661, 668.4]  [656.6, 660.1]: 0.02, 15.6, 15.2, 15.3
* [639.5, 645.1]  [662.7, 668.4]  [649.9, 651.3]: 0.03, 15.6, 15.1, 15.4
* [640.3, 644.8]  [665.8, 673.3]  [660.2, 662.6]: -0.02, 15.7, 14.9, 15.2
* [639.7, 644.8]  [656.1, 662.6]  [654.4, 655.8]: -0.02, 15.6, 14.9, 15.1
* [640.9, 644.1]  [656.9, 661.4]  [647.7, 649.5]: -0.03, 15.6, 15.1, 15.4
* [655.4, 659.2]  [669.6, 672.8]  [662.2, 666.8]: -0.04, 14.7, 14.7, 14.7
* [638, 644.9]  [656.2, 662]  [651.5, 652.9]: -0.03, 15.7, 14.8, 15.1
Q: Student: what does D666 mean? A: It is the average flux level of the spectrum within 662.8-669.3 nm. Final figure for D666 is 15.1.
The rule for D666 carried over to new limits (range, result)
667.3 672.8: 14.9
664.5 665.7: 15.2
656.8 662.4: 15.1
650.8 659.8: 15.1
